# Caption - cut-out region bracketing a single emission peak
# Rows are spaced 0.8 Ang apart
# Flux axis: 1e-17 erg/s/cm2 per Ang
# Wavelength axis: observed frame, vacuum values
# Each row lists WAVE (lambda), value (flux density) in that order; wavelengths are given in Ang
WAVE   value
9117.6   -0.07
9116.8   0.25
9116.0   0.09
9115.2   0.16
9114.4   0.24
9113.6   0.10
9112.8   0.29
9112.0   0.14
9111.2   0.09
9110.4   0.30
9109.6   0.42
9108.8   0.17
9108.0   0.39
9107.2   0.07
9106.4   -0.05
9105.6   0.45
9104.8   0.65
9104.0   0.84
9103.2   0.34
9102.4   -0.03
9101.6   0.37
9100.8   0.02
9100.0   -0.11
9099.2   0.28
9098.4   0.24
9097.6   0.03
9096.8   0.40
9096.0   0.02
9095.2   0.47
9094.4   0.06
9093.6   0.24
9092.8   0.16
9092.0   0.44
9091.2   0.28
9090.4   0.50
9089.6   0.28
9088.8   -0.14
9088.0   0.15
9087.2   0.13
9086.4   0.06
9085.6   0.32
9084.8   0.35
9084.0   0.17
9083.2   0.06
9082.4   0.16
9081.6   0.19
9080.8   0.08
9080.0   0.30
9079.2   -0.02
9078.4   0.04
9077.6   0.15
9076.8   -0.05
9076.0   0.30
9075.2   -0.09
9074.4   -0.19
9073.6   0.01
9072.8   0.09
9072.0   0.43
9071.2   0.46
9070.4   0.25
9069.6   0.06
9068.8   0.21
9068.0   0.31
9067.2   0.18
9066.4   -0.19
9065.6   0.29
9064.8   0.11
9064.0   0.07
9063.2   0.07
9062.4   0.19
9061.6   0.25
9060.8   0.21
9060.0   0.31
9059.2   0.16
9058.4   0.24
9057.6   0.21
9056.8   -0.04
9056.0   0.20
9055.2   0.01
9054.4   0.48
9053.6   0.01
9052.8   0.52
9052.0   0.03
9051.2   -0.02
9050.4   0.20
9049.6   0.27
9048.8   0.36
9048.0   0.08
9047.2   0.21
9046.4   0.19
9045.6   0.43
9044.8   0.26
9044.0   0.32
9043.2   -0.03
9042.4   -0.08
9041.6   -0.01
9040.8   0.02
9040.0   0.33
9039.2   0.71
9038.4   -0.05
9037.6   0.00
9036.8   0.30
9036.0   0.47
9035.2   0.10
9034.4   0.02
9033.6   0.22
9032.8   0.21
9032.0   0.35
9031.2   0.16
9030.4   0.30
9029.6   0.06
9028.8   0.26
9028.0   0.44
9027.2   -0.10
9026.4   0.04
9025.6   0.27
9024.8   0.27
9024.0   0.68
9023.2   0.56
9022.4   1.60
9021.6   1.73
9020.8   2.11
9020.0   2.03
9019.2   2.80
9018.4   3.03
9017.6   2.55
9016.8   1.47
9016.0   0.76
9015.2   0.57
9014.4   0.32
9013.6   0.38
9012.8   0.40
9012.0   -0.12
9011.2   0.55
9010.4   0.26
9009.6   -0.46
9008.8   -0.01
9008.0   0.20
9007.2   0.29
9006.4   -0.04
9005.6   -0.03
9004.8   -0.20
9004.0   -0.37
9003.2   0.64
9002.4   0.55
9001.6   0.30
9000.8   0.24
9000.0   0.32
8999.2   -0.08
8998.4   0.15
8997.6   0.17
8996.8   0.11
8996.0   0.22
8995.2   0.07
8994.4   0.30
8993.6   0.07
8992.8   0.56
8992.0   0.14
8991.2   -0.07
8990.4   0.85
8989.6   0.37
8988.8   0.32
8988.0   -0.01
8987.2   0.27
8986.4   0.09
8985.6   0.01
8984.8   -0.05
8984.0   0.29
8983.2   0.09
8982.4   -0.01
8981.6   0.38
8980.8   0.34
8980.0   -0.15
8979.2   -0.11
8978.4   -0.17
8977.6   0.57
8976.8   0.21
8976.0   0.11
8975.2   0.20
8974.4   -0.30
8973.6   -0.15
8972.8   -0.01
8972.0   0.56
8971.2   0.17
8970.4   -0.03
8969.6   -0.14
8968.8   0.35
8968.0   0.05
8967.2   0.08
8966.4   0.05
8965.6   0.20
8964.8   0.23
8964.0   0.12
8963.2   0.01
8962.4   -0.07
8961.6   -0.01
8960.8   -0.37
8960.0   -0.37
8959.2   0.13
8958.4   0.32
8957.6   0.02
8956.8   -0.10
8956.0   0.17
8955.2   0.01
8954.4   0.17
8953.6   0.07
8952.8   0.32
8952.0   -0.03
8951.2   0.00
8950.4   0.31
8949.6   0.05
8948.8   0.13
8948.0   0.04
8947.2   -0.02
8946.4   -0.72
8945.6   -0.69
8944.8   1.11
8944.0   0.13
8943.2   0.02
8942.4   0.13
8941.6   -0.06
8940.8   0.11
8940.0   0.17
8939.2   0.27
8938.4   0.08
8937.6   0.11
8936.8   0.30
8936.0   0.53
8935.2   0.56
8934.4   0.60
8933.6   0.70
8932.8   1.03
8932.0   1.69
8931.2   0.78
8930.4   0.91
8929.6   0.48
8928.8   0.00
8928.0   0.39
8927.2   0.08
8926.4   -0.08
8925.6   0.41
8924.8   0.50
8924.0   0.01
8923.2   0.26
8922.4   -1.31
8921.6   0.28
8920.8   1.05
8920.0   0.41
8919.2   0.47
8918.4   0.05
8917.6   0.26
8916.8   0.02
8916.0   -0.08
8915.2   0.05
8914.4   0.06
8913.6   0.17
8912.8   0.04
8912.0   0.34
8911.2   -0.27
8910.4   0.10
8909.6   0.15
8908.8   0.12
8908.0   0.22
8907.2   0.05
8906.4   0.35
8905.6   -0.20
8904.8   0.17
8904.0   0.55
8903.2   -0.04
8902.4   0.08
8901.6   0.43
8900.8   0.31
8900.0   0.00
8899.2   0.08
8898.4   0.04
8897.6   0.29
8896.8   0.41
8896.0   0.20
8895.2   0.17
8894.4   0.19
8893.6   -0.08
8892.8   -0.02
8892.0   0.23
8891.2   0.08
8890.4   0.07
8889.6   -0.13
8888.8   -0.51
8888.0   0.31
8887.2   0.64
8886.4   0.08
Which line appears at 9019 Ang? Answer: [O III] 5007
